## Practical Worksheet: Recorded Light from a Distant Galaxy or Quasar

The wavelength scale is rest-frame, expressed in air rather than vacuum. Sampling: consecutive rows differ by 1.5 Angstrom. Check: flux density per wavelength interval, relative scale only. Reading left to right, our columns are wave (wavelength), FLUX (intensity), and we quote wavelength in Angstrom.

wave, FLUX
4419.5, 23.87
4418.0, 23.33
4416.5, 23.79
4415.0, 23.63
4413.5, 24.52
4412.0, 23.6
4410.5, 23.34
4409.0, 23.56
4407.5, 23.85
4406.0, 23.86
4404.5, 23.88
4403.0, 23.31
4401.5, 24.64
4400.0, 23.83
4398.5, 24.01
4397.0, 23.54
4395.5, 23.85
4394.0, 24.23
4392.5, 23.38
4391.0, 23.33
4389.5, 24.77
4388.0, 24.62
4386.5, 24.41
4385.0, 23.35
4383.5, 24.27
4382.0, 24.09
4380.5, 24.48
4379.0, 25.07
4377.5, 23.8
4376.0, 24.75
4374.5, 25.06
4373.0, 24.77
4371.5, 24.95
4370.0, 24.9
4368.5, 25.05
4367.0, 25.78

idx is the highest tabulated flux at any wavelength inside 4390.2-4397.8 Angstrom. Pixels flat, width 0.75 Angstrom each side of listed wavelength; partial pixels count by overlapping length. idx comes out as 24.23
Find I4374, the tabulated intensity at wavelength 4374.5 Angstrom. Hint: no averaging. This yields 25.06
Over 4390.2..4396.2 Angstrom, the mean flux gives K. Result 23.7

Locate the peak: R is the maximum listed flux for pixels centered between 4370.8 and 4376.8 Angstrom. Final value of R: 25.06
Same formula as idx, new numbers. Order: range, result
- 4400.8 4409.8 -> 24.64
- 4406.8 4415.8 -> 24.52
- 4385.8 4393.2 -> 24.77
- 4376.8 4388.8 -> 25.07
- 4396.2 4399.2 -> 24.01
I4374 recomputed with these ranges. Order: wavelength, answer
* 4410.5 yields 23.34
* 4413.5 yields 24.52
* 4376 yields 24.75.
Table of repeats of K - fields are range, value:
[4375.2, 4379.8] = 24.5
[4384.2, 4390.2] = 24.3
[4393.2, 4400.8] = 23.9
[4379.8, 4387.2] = 24.1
